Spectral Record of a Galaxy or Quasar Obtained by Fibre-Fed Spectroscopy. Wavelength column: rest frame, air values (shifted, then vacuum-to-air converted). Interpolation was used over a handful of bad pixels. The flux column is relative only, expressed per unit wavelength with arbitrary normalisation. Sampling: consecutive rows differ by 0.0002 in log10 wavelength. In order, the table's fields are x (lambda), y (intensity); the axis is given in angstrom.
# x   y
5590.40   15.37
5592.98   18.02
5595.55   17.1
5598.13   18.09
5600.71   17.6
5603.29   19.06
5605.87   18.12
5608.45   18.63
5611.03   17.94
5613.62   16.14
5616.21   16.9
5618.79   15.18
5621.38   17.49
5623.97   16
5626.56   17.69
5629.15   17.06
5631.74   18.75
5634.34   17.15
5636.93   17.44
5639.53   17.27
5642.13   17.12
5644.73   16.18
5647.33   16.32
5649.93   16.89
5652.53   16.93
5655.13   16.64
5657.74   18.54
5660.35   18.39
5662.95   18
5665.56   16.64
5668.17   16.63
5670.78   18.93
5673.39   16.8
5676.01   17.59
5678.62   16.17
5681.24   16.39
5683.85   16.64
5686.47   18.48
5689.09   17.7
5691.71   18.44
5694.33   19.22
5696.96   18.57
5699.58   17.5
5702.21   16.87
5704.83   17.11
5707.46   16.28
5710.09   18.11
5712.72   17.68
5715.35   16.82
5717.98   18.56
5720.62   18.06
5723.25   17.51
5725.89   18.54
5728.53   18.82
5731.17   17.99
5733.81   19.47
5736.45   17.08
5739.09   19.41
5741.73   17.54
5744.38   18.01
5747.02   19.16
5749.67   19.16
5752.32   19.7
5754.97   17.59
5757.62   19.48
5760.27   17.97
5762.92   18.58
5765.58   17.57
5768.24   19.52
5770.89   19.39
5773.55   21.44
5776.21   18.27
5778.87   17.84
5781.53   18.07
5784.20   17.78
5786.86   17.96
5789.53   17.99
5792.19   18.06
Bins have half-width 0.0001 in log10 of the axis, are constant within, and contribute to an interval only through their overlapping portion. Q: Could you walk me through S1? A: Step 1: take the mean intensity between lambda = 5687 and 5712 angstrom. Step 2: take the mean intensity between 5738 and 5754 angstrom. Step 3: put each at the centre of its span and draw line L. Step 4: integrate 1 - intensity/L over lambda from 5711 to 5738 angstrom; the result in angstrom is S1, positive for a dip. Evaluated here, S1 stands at 0.4 angstrom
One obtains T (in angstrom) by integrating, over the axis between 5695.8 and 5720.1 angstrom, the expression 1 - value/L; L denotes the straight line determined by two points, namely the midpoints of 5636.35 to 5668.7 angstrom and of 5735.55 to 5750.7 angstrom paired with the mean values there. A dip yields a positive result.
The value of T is 0.6 angstrom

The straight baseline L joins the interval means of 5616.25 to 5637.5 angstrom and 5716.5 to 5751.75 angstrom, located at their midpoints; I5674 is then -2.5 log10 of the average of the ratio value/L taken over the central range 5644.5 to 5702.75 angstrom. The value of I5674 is 0.01 mag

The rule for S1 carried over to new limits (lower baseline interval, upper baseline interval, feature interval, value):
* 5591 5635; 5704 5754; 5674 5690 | 0.7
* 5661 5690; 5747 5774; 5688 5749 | 0.3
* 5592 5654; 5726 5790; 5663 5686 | 0.9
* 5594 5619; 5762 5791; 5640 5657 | 1.0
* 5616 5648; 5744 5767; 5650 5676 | -0.1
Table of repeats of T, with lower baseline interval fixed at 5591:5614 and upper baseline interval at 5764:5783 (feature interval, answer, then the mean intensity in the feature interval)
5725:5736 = 0.0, 18.6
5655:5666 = 0.2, 17.8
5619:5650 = 1.7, 17.1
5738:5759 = 0.0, 18.7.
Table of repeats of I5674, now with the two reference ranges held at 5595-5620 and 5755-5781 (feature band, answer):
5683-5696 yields 0.001 mag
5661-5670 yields 0.041 mag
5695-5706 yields 0.039 mag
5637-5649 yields 0.062 mag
